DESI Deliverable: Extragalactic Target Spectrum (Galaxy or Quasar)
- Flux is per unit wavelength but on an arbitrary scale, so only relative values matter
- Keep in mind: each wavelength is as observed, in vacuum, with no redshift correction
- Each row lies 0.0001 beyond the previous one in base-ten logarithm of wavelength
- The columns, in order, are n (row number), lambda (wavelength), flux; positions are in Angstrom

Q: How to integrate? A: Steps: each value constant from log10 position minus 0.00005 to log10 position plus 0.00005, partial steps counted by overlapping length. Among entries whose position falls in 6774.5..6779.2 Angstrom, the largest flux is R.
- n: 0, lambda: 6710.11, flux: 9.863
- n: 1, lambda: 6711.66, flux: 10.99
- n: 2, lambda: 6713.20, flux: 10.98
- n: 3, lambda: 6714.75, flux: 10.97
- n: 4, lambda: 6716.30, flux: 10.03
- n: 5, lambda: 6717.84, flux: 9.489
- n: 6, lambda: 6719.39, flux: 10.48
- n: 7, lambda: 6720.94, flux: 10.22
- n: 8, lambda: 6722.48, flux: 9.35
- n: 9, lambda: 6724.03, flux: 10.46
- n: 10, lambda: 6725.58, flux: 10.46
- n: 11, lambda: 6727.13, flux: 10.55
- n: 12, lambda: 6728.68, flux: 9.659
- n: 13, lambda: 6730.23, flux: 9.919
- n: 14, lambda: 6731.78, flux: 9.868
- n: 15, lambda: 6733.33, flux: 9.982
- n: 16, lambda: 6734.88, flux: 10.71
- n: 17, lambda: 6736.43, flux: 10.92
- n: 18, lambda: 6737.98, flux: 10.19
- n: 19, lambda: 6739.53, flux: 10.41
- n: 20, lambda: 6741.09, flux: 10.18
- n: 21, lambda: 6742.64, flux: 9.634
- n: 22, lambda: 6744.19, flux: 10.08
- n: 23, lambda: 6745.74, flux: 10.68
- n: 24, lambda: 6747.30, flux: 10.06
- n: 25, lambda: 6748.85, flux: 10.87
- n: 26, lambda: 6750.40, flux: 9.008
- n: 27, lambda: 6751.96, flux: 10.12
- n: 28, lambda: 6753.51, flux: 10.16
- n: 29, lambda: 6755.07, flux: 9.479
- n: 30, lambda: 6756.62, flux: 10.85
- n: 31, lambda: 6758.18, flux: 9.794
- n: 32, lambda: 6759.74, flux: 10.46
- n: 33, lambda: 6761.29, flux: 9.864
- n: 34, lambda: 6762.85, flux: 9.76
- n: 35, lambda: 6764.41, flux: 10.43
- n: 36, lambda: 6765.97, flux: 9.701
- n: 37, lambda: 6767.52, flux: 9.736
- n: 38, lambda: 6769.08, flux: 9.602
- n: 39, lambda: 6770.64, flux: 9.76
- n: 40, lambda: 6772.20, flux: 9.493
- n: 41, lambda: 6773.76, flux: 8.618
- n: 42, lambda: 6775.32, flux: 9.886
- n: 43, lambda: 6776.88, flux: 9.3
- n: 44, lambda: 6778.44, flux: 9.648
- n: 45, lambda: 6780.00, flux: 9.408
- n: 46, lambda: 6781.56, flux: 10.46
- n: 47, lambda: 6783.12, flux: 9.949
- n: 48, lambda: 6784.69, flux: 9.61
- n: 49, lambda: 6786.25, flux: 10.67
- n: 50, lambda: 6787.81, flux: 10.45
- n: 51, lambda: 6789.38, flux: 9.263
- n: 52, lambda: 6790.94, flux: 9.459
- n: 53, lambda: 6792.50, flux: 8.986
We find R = 9.886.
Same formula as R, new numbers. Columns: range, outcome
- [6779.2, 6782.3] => 10.46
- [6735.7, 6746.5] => 10.92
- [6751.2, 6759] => 10.85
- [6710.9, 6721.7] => 10.99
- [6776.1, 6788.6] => 10.67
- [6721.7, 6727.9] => 10.55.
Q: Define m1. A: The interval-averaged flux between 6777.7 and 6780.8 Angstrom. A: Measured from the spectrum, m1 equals 9.54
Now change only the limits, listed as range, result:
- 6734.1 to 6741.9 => 10.5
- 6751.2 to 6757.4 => 10.2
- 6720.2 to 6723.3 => 9.81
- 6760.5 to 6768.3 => 9.91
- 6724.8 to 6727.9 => 10.5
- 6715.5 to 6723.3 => 9.92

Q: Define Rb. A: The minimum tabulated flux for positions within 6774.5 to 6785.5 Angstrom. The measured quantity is 9.3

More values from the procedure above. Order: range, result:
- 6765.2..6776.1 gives 8.618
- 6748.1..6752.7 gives 9.008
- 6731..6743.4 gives 9.634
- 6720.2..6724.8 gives 9.35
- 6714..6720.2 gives 9.489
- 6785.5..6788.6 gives 10.45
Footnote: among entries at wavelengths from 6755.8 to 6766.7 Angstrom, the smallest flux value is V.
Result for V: 9.701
